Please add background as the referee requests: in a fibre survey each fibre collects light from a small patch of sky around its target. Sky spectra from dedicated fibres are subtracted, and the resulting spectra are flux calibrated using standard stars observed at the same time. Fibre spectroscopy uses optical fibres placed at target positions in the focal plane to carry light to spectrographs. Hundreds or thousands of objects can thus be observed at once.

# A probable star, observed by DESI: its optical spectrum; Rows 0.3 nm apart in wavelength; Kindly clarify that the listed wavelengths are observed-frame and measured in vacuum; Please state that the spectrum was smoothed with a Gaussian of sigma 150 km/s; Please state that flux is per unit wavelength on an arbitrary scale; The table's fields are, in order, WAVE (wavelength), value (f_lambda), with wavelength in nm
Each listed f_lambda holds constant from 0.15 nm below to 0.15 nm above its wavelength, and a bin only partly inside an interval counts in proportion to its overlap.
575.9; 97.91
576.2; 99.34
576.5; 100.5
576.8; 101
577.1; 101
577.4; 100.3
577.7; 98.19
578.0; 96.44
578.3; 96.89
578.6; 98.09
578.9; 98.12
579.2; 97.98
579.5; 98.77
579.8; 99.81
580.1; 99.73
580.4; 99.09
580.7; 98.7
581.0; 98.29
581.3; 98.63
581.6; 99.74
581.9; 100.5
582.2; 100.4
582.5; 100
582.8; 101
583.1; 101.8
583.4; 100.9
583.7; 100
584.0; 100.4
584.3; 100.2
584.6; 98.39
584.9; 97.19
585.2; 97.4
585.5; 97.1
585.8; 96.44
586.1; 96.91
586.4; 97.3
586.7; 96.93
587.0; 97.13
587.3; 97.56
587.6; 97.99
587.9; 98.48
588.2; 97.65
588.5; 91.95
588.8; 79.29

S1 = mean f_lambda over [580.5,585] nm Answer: 99.8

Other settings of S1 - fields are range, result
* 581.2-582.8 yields 100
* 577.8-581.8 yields 98.5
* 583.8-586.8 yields 97.9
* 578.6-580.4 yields 98.8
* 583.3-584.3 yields 100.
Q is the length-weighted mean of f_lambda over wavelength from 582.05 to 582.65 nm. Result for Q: 100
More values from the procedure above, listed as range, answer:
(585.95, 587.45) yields 97.2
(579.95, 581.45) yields 98.9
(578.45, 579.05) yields 98.1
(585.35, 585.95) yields 96.8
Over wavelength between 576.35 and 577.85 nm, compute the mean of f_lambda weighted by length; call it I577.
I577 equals 100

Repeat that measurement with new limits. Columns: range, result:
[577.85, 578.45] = 96.7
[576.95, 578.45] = 98.6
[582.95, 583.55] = 101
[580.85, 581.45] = 98.5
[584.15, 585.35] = 98.3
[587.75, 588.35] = 98.1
